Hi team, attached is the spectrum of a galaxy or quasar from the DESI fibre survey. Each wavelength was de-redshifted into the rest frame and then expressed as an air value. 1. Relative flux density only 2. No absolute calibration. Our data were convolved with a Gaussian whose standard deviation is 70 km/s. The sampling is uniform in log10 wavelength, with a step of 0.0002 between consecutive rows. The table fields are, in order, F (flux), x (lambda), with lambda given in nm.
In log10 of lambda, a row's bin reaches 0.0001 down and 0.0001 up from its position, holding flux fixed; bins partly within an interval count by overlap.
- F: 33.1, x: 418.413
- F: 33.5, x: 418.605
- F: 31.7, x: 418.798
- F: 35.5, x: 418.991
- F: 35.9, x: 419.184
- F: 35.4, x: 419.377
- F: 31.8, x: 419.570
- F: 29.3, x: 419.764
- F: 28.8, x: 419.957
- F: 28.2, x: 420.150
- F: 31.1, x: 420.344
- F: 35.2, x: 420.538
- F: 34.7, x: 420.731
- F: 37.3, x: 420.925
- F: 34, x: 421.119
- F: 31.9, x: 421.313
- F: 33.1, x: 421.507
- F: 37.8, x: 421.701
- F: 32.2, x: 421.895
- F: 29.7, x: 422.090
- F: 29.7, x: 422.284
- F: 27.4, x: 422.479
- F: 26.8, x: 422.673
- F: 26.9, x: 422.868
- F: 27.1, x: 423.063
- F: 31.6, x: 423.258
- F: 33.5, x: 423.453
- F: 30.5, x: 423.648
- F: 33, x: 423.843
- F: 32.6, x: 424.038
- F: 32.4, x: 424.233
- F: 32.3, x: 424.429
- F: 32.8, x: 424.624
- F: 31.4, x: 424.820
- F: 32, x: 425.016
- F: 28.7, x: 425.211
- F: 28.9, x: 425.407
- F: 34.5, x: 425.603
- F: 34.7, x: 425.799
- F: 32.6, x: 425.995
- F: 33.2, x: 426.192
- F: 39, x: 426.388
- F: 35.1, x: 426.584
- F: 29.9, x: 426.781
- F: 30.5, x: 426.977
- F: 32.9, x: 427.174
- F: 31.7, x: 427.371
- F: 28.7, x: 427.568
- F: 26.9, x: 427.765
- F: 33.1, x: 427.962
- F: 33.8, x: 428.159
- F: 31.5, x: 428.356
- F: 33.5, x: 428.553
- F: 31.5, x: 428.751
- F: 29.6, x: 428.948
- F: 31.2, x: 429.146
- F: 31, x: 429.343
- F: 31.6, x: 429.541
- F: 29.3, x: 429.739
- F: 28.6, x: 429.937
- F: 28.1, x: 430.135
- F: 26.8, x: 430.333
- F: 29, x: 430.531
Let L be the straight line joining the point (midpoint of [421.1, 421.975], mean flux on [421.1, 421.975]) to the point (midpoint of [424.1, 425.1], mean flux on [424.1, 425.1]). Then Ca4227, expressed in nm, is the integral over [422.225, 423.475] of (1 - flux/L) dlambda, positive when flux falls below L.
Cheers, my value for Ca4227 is 0.17 nm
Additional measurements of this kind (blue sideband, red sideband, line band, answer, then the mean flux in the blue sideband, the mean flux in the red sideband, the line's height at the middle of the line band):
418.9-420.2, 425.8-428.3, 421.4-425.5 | 0.17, 32.3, 32.4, 32.3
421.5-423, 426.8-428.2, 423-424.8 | -0.08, 30.2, 30.9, 30.4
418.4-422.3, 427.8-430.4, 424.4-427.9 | -0.06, 32.9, 30.7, 31.4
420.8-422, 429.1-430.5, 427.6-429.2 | -0.05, 34.3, 29.4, 30.3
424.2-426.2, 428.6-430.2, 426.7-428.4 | 0.00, 32.1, 30.3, 31.1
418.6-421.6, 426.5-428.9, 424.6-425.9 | 0.01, 32.9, 31.5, 32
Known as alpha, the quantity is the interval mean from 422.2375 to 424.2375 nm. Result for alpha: 30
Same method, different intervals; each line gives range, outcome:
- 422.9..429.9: 31.7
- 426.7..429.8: 31.1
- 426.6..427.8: 30.6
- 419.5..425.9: 31.6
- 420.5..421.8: 34.9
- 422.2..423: 27.6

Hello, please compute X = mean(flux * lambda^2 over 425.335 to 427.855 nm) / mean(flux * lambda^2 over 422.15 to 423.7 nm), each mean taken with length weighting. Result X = 1.1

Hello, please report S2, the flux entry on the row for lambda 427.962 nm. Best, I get 33.1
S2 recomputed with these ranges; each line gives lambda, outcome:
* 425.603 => 34.5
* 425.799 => 34.7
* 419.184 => 35.9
